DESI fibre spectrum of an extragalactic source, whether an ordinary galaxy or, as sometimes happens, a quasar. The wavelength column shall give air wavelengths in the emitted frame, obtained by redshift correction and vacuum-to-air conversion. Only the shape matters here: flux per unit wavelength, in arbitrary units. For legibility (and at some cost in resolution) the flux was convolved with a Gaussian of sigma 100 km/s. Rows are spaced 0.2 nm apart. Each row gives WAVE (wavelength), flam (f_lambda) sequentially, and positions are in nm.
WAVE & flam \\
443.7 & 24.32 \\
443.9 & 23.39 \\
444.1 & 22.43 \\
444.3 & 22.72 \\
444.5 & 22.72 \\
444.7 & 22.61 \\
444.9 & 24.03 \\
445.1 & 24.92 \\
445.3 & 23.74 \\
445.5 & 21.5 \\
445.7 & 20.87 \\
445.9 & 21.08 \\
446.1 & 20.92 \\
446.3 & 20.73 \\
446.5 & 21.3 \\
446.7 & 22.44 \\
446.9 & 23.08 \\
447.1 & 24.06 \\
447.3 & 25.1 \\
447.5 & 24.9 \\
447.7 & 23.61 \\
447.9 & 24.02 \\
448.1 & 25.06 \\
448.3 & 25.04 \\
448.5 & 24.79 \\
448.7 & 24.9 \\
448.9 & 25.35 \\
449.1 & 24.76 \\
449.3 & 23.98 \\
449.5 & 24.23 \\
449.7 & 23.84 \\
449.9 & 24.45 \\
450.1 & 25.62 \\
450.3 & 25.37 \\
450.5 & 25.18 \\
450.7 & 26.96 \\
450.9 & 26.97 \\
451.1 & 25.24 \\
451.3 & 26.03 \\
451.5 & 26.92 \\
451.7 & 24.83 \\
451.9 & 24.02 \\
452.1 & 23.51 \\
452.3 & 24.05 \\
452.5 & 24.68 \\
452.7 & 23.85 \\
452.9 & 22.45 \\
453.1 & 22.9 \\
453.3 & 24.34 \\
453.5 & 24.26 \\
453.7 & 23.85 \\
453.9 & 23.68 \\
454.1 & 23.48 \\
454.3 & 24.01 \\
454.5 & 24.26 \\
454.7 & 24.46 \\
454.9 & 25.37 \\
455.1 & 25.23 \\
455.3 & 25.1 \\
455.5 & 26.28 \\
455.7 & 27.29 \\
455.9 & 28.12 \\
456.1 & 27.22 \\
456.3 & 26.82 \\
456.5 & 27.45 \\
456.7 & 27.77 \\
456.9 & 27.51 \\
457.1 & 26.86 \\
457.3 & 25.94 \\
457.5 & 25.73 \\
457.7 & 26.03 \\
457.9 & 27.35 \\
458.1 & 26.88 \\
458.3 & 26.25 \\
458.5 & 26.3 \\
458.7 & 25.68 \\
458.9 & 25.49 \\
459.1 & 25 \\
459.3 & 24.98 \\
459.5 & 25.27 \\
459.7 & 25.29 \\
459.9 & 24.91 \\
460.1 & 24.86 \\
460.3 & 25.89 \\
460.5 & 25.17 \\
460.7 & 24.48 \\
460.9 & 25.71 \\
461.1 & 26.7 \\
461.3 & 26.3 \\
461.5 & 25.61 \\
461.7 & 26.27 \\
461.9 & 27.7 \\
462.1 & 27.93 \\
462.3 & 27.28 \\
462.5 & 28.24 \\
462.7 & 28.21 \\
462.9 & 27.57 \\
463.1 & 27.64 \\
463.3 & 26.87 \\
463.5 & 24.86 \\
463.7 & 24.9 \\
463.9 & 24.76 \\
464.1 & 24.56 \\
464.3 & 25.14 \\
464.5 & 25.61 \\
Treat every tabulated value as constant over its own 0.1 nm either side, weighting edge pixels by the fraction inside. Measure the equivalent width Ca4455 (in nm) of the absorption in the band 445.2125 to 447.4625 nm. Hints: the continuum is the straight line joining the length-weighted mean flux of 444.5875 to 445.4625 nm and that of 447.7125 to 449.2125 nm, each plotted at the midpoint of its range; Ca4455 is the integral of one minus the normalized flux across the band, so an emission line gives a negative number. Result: 0.16 nm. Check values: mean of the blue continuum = 23.6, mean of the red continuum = 24.8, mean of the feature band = 22.3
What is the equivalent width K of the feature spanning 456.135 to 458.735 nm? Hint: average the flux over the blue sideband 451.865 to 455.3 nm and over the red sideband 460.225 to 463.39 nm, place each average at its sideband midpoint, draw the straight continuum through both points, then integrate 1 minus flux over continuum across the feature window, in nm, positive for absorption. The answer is -0.14 nm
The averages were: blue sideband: 24.1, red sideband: 26.7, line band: 26.7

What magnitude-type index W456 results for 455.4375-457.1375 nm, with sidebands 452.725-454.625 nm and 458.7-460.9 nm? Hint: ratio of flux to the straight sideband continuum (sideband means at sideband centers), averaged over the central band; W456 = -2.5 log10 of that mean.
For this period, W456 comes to -0.12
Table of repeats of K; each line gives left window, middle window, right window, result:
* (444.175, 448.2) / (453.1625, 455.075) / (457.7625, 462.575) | 0.04 nm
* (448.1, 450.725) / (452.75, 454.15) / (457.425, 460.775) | 0.09 nm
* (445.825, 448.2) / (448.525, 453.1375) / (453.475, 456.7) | -0.12 nm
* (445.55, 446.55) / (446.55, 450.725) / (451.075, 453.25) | -0.39 nm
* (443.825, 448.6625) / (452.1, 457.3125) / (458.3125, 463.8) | -0.08 nm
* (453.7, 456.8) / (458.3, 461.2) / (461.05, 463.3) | 0.14 nm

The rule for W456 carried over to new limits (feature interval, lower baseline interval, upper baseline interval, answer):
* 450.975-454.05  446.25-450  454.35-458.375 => 0.041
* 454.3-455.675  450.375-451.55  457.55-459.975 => 0.035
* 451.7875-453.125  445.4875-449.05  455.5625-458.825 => 0.065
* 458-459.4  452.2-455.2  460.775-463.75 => -0.006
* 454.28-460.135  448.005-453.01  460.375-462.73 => -0.005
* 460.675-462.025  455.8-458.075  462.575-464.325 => 0.007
